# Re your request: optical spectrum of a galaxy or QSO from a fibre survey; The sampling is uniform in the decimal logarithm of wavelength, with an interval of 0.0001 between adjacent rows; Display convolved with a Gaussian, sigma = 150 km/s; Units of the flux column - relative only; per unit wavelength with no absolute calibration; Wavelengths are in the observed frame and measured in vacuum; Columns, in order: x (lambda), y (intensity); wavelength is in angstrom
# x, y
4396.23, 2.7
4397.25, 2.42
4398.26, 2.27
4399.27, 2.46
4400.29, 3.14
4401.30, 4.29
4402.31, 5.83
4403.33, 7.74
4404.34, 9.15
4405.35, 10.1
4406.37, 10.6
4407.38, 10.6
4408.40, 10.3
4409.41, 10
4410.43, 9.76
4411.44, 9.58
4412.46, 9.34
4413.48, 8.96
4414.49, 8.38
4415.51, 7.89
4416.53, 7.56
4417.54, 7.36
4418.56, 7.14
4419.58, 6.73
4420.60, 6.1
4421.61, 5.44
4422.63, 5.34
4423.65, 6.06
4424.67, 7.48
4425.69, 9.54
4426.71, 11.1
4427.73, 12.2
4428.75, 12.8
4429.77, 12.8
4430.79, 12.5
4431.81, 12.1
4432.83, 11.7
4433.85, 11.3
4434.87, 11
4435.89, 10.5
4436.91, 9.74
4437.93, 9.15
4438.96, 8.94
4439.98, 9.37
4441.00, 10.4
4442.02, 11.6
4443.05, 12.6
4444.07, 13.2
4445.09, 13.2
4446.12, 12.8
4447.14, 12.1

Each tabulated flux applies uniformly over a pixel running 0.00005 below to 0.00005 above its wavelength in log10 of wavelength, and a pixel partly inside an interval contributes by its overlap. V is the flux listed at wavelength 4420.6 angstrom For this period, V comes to 6.1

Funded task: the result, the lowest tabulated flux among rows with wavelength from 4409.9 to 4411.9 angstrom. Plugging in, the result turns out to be 9.58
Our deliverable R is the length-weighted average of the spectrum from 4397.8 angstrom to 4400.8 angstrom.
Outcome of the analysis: 2.63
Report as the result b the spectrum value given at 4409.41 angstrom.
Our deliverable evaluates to 10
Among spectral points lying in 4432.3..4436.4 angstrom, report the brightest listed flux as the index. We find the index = 11.7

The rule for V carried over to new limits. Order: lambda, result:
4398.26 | 2.27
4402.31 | 5.83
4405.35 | 10.1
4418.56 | 7.14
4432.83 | 11.7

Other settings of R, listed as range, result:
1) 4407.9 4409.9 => 10.2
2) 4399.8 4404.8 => 6.02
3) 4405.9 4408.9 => 10.5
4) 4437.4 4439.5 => 9.04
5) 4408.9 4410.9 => 9.89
